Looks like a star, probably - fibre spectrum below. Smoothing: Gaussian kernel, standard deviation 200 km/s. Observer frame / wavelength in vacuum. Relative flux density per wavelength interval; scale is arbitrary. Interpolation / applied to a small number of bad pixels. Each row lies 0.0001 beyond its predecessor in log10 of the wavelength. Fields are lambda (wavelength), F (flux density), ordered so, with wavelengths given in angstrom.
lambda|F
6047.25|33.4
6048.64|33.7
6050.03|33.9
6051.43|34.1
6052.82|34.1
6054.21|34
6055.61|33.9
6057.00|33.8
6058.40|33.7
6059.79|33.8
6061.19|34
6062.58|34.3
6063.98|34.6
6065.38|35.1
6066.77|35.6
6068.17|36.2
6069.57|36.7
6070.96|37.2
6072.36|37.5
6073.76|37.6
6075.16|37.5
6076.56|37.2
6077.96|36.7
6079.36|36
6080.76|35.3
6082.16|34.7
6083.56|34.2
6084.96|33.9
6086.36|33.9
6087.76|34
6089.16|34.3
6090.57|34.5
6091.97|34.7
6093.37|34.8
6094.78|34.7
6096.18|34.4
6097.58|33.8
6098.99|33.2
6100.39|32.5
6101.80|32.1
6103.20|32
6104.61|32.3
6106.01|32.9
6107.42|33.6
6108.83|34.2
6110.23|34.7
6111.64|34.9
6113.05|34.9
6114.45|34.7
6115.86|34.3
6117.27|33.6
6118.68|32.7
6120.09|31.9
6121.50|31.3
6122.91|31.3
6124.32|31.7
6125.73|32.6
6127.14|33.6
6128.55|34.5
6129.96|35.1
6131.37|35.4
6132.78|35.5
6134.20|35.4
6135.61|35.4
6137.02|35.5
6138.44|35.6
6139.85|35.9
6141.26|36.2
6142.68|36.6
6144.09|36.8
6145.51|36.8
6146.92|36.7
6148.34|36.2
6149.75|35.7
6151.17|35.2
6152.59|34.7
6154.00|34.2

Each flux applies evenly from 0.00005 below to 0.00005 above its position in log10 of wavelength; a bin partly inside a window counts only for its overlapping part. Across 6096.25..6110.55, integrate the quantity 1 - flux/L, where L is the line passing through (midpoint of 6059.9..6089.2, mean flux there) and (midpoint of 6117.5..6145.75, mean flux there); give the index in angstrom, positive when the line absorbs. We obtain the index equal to 0.8 angstrom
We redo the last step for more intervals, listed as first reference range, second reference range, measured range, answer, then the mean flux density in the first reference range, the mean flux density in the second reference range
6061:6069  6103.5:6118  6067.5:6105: -0.4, 35.1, 33.9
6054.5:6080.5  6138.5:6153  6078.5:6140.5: 3.2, 35.6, 36.1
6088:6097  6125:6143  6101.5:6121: 0.7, 34.5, 35.1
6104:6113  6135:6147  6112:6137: 0.8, 33.9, 36.2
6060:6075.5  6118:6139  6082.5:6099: 0.4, 35.9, 33.8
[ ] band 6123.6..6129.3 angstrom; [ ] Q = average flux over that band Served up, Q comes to 33.1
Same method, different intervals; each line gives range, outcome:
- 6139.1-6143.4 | 36.3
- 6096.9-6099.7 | 33.5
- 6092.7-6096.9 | 34.6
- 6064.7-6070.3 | 36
